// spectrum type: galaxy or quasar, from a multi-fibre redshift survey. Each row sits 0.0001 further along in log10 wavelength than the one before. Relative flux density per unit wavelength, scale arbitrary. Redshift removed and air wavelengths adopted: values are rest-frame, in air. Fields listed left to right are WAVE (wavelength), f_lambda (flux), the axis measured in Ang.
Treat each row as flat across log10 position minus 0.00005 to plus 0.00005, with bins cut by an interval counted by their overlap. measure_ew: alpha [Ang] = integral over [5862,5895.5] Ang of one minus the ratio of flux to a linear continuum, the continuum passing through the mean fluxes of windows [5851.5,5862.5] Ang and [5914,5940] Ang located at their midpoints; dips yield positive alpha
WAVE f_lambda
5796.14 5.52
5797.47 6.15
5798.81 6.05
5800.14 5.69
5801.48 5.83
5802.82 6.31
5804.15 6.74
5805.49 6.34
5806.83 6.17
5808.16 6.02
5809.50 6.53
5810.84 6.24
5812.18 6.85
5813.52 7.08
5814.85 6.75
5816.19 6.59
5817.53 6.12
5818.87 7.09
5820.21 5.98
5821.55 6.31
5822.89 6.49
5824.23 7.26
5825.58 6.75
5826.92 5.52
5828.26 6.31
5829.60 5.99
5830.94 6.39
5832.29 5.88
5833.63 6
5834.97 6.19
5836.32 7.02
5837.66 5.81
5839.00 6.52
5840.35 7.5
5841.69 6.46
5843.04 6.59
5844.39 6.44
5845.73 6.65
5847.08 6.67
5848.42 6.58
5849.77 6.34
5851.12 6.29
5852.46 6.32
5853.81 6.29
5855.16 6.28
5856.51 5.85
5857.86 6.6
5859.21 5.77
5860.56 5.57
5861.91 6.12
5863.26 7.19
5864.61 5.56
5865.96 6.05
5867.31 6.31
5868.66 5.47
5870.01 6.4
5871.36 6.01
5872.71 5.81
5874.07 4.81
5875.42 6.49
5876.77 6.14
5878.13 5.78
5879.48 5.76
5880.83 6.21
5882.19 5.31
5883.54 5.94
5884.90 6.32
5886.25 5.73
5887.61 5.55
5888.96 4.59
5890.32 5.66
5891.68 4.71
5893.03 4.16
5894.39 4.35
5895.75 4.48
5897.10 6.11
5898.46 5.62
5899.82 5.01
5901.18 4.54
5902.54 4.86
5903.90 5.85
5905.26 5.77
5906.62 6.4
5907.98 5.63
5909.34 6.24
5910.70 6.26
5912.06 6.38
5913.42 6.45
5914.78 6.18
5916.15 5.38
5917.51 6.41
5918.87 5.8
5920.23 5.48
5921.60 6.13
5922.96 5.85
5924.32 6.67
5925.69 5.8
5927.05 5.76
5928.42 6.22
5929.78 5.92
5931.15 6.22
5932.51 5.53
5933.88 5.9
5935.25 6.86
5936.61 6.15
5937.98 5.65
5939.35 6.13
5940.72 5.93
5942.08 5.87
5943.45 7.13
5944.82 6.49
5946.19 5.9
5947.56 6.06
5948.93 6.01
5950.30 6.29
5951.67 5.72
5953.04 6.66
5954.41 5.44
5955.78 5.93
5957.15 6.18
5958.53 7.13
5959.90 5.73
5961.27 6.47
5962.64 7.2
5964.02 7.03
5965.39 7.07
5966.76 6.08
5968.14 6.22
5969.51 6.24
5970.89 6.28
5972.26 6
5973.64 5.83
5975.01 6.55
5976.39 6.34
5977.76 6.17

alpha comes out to 2.2 Ang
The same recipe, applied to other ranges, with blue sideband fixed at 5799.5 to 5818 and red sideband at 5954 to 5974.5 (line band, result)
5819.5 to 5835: 0.28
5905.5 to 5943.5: 1.71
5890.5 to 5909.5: 3.30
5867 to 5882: 1.09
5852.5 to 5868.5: 0.59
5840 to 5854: -0.39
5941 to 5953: 0.27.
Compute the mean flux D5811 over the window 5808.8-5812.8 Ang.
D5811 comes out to 6.52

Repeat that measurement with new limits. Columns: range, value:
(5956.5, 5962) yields 6.38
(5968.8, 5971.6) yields 6.27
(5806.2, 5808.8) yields 6.11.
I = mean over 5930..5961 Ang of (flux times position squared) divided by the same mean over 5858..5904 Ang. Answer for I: 1.12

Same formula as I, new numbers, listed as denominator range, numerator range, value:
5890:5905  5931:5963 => 1.25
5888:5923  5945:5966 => 1.16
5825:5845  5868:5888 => 0.93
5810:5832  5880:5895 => 0.84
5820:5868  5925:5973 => 1.02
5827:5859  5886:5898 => 0.80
